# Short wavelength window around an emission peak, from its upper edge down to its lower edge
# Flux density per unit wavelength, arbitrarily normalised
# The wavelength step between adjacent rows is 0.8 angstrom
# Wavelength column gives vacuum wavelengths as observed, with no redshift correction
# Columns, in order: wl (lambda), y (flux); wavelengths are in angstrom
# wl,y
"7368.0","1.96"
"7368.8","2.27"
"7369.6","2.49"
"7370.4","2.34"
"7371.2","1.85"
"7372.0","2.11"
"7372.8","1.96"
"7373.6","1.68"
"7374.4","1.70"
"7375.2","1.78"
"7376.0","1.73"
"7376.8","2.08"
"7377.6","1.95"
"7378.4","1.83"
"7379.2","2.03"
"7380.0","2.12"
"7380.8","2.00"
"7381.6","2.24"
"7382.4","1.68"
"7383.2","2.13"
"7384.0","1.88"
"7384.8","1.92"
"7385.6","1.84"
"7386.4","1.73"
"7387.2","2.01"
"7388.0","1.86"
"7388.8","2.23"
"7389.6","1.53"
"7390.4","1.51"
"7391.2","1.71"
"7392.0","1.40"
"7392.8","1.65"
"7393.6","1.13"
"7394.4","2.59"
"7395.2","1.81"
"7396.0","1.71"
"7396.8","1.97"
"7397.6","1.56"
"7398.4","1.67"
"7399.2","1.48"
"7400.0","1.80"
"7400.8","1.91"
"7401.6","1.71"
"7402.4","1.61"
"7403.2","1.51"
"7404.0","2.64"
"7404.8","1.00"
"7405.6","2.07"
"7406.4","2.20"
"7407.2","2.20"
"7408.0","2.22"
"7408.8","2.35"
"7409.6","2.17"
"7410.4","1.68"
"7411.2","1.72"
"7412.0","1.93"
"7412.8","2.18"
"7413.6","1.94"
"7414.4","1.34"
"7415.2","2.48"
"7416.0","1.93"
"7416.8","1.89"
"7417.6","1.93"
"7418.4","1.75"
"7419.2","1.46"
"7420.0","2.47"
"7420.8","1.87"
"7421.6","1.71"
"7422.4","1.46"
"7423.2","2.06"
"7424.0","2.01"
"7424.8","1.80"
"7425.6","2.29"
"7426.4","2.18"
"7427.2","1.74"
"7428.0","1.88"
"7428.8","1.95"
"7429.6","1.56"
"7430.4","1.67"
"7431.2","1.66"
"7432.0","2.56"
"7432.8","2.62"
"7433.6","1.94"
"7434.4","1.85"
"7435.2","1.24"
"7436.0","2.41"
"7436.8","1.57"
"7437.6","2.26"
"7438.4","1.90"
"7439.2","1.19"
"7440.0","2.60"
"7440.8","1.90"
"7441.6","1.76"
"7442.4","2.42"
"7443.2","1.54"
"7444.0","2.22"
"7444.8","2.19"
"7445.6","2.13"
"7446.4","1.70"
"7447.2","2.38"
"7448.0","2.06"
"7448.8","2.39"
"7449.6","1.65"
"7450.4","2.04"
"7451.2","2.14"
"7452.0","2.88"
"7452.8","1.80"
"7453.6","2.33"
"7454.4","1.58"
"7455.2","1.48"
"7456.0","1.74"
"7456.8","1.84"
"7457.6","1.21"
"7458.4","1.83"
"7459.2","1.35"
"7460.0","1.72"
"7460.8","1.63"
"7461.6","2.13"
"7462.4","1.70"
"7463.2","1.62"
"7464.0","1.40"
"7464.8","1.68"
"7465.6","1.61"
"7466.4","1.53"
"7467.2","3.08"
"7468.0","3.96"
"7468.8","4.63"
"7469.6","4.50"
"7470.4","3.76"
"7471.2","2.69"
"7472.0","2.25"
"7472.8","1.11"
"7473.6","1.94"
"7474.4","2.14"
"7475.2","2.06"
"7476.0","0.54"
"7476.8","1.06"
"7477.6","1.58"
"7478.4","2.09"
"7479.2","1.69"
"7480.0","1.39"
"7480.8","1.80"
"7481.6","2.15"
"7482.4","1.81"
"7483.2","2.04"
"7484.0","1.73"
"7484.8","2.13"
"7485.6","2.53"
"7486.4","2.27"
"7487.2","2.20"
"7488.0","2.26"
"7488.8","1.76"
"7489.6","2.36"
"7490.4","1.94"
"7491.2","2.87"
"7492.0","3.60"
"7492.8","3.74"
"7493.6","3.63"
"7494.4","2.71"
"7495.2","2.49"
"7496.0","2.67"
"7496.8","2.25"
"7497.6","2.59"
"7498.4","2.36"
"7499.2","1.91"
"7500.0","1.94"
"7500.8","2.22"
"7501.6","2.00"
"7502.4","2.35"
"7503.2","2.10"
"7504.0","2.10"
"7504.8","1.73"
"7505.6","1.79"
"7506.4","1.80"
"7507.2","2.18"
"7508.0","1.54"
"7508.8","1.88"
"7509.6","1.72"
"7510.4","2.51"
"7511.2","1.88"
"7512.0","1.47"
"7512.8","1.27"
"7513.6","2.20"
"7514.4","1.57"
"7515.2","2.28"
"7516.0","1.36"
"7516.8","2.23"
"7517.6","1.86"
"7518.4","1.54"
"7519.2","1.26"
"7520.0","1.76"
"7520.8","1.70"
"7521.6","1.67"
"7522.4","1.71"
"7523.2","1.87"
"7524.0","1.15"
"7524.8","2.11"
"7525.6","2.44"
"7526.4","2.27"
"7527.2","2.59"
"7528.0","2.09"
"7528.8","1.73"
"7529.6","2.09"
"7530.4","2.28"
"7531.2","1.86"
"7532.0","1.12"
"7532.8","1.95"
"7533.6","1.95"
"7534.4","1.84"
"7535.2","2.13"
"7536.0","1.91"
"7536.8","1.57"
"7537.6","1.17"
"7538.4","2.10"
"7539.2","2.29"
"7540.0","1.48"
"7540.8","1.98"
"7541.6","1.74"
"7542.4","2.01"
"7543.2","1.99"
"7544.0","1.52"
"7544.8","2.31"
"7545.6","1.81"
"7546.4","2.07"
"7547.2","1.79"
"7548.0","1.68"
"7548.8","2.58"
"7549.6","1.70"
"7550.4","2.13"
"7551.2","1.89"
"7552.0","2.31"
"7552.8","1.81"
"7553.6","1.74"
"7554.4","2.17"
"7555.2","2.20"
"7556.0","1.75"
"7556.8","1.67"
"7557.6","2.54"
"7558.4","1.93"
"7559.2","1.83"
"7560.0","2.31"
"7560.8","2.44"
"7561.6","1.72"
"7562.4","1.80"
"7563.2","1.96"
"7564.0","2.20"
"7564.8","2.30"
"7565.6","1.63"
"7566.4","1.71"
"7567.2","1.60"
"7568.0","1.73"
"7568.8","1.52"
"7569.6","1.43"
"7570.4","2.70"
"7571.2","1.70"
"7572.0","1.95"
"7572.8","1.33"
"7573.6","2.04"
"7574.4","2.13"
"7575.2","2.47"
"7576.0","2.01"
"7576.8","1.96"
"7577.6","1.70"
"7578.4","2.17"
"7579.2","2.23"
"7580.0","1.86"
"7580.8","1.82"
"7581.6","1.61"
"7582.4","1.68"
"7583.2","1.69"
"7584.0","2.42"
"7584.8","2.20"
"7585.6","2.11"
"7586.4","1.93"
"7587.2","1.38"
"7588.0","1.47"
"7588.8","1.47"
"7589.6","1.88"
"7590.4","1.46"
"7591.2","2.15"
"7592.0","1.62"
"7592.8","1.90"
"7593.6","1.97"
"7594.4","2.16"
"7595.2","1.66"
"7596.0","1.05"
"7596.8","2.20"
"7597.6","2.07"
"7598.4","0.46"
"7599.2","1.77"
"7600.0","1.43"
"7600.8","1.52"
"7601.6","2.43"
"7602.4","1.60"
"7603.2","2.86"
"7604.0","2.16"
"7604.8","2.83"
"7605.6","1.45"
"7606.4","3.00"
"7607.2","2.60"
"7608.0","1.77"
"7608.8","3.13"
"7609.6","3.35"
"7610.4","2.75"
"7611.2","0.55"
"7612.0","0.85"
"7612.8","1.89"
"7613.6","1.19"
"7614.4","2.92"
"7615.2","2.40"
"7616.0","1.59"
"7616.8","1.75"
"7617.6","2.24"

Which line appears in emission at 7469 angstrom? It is H-alpha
